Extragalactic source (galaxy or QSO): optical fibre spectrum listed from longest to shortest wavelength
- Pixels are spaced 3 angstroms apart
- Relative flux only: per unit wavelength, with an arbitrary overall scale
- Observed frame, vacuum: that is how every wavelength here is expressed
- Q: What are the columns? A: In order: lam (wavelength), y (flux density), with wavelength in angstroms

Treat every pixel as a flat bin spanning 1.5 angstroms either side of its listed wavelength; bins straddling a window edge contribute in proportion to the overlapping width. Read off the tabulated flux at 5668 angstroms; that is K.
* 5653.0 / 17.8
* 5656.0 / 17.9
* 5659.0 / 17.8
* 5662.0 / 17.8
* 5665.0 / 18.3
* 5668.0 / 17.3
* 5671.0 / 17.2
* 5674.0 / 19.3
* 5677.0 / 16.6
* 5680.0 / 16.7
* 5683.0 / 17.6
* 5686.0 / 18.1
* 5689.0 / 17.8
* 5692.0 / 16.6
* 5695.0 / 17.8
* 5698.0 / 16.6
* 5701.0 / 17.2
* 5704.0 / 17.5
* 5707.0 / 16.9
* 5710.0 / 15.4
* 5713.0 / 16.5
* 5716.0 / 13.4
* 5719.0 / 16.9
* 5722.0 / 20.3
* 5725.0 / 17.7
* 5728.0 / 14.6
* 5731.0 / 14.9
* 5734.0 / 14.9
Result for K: 17.3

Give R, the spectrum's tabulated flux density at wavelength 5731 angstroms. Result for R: 14.9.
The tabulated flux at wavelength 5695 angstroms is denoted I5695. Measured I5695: 17.8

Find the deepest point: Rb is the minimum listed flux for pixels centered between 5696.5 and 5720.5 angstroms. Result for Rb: 13.4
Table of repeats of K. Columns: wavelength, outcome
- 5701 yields 17.2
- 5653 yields 17.8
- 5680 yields 16.7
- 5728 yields 14.6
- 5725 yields 17.7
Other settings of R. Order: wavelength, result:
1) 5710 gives 15.4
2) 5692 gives 16.6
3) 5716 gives 13.4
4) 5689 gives 17.8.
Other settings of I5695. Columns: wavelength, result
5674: 19.3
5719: 16.9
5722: 20.3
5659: 17.8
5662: 17.8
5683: 17.6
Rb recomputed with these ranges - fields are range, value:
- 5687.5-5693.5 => 16.6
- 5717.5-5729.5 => 14.6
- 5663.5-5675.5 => 17.2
